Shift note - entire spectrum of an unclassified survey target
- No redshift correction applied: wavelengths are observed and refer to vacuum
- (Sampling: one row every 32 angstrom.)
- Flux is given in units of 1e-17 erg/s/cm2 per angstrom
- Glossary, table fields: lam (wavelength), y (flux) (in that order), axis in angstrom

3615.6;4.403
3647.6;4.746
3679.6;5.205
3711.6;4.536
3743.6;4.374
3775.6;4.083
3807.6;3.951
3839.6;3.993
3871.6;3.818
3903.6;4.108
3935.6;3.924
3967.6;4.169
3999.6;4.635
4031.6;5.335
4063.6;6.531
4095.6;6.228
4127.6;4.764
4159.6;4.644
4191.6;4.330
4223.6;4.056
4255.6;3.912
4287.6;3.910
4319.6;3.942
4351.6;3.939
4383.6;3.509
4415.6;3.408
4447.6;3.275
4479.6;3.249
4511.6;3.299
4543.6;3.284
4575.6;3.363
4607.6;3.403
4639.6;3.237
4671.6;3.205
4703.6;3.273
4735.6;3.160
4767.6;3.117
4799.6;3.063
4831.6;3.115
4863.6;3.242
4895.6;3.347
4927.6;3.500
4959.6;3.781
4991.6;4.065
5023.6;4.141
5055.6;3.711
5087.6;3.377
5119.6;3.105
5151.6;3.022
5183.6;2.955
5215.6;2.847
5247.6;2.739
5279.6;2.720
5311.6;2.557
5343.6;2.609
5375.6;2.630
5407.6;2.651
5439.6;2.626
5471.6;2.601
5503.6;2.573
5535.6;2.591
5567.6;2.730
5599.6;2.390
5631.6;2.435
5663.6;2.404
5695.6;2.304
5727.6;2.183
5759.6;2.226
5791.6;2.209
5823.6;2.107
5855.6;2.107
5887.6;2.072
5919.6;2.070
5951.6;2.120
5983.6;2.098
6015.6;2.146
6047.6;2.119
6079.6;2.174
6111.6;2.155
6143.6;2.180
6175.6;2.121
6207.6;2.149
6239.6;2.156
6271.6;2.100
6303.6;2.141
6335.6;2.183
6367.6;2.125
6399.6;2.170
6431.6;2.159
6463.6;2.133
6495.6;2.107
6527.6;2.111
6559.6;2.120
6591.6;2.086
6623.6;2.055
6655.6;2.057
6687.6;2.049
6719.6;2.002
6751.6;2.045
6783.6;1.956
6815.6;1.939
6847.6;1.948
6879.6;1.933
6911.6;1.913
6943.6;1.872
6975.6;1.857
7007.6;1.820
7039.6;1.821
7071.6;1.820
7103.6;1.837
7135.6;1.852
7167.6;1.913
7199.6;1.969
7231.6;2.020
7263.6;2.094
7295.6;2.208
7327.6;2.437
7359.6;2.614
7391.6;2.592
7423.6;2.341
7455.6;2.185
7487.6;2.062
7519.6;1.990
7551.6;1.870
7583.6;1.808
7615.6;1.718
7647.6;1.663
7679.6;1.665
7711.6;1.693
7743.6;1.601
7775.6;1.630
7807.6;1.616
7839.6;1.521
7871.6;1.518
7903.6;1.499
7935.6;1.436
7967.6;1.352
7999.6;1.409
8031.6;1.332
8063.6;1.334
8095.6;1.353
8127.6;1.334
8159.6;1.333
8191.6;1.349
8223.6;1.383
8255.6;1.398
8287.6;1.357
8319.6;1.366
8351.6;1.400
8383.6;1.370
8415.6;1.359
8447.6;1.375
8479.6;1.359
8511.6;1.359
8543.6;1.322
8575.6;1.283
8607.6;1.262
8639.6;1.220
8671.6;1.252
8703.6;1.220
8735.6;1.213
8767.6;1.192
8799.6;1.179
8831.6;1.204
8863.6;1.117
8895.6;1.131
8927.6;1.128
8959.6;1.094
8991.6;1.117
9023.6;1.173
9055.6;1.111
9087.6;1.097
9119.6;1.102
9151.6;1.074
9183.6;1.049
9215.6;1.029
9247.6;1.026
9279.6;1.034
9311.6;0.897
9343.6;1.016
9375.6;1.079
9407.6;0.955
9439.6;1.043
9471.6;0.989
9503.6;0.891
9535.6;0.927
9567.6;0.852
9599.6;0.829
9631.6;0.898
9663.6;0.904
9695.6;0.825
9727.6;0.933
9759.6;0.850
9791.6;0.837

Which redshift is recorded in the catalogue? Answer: 1.64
